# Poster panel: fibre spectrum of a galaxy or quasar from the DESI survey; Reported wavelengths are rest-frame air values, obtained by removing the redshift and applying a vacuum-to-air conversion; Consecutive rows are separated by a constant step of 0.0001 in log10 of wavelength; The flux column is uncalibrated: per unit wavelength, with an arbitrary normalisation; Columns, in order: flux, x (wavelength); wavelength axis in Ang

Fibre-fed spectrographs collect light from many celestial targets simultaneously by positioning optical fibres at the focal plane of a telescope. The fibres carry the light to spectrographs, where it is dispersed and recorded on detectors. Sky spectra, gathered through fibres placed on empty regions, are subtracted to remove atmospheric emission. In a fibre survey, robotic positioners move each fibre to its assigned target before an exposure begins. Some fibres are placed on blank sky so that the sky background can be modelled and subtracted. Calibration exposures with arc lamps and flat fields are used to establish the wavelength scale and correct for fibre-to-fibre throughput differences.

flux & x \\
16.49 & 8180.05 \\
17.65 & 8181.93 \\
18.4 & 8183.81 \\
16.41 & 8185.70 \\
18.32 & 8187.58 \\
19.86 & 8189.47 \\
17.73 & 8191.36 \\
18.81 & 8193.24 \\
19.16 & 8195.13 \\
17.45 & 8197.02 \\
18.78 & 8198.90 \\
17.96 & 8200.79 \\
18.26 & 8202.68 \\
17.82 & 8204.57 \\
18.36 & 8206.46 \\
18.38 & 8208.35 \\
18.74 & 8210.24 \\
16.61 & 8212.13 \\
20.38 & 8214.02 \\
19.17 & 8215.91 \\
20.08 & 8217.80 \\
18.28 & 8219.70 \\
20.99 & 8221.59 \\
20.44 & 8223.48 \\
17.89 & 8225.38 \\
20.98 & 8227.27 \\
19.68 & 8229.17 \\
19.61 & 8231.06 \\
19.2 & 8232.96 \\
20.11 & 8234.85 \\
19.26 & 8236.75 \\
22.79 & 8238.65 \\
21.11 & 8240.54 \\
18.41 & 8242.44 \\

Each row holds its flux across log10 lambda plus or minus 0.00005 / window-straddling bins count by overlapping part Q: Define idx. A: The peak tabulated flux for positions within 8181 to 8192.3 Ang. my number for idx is 19.86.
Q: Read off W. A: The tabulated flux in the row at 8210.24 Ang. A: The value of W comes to 18.74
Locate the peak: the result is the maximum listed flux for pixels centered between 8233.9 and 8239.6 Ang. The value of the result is 22.79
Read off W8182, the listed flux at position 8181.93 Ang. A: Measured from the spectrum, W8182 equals 17.65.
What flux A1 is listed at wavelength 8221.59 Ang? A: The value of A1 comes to 20.99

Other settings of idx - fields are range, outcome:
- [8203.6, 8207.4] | 18.36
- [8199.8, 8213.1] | 18.74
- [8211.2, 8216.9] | 20.38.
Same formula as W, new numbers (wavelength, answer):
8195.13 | 19.16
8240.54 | 21.11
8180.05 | 16.49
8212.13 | 16.61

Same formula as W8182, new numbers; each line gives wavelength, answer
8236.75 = 19.26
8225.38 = 17.89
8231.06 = 19.61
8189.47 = 19.86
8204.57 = 17.82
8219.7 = 18.28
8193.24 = 18.81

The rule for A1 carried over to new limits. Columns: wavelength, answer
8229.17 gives 19.68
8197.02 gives 17.45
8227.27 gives 20.98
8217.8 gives 20.08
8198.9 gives 18.78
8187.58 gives 18.32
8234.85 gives 20.11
